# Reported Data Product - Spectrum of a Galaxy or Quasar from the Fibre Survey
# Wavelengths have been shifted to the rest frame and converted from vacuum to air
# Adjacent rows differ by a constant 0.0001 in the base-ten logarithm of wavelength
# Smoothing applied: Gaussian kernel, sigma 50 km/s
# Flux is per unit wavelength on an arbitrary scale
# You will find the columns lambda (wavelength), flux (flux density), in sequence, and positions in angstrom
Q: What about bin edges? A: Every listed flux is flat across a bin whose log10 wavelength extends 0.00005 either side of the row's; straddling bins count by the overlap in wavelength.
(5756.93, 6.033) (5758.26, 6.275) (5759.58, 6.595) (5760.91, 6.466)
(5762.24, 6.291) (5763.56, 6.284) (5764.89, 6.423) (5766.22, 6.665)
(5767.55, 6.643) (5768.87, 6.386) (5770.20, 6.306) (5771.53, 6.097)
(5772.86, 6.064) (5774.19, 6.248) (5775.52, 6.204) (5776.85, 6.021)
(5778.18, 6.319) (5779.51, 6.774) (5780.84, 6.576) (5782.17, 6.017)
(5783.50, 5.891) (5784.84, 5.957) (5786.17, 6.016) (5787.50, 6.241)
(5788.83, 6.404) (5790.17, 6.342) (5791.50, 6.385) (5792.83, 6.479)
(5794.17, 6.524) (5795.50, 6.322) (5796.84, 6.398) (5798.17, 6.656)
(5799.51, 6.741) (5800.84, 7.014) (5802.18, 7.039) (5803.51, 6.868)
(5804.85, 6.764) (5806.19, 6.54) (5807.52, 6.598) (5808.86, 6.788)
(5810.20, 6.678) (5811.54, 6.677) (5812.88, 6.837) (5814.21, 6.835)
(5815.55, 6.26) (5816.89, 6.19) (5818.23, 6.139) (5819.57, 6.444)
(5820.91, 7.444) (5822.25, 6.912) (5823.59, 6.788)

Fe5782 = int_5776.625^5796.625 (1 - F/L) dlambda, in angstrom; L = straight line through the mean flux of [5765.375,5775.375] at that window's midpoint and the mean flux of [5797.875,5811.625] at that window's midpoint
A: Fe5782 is 0.8 angstrom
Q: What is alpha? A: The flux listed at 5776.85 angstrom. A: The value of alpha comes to 6.021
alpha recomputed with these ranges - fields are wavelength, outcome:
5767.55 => 6.643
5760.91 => 6.466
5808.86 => 6.788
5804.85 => 6.764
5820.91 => 7.444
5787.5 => 6.241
